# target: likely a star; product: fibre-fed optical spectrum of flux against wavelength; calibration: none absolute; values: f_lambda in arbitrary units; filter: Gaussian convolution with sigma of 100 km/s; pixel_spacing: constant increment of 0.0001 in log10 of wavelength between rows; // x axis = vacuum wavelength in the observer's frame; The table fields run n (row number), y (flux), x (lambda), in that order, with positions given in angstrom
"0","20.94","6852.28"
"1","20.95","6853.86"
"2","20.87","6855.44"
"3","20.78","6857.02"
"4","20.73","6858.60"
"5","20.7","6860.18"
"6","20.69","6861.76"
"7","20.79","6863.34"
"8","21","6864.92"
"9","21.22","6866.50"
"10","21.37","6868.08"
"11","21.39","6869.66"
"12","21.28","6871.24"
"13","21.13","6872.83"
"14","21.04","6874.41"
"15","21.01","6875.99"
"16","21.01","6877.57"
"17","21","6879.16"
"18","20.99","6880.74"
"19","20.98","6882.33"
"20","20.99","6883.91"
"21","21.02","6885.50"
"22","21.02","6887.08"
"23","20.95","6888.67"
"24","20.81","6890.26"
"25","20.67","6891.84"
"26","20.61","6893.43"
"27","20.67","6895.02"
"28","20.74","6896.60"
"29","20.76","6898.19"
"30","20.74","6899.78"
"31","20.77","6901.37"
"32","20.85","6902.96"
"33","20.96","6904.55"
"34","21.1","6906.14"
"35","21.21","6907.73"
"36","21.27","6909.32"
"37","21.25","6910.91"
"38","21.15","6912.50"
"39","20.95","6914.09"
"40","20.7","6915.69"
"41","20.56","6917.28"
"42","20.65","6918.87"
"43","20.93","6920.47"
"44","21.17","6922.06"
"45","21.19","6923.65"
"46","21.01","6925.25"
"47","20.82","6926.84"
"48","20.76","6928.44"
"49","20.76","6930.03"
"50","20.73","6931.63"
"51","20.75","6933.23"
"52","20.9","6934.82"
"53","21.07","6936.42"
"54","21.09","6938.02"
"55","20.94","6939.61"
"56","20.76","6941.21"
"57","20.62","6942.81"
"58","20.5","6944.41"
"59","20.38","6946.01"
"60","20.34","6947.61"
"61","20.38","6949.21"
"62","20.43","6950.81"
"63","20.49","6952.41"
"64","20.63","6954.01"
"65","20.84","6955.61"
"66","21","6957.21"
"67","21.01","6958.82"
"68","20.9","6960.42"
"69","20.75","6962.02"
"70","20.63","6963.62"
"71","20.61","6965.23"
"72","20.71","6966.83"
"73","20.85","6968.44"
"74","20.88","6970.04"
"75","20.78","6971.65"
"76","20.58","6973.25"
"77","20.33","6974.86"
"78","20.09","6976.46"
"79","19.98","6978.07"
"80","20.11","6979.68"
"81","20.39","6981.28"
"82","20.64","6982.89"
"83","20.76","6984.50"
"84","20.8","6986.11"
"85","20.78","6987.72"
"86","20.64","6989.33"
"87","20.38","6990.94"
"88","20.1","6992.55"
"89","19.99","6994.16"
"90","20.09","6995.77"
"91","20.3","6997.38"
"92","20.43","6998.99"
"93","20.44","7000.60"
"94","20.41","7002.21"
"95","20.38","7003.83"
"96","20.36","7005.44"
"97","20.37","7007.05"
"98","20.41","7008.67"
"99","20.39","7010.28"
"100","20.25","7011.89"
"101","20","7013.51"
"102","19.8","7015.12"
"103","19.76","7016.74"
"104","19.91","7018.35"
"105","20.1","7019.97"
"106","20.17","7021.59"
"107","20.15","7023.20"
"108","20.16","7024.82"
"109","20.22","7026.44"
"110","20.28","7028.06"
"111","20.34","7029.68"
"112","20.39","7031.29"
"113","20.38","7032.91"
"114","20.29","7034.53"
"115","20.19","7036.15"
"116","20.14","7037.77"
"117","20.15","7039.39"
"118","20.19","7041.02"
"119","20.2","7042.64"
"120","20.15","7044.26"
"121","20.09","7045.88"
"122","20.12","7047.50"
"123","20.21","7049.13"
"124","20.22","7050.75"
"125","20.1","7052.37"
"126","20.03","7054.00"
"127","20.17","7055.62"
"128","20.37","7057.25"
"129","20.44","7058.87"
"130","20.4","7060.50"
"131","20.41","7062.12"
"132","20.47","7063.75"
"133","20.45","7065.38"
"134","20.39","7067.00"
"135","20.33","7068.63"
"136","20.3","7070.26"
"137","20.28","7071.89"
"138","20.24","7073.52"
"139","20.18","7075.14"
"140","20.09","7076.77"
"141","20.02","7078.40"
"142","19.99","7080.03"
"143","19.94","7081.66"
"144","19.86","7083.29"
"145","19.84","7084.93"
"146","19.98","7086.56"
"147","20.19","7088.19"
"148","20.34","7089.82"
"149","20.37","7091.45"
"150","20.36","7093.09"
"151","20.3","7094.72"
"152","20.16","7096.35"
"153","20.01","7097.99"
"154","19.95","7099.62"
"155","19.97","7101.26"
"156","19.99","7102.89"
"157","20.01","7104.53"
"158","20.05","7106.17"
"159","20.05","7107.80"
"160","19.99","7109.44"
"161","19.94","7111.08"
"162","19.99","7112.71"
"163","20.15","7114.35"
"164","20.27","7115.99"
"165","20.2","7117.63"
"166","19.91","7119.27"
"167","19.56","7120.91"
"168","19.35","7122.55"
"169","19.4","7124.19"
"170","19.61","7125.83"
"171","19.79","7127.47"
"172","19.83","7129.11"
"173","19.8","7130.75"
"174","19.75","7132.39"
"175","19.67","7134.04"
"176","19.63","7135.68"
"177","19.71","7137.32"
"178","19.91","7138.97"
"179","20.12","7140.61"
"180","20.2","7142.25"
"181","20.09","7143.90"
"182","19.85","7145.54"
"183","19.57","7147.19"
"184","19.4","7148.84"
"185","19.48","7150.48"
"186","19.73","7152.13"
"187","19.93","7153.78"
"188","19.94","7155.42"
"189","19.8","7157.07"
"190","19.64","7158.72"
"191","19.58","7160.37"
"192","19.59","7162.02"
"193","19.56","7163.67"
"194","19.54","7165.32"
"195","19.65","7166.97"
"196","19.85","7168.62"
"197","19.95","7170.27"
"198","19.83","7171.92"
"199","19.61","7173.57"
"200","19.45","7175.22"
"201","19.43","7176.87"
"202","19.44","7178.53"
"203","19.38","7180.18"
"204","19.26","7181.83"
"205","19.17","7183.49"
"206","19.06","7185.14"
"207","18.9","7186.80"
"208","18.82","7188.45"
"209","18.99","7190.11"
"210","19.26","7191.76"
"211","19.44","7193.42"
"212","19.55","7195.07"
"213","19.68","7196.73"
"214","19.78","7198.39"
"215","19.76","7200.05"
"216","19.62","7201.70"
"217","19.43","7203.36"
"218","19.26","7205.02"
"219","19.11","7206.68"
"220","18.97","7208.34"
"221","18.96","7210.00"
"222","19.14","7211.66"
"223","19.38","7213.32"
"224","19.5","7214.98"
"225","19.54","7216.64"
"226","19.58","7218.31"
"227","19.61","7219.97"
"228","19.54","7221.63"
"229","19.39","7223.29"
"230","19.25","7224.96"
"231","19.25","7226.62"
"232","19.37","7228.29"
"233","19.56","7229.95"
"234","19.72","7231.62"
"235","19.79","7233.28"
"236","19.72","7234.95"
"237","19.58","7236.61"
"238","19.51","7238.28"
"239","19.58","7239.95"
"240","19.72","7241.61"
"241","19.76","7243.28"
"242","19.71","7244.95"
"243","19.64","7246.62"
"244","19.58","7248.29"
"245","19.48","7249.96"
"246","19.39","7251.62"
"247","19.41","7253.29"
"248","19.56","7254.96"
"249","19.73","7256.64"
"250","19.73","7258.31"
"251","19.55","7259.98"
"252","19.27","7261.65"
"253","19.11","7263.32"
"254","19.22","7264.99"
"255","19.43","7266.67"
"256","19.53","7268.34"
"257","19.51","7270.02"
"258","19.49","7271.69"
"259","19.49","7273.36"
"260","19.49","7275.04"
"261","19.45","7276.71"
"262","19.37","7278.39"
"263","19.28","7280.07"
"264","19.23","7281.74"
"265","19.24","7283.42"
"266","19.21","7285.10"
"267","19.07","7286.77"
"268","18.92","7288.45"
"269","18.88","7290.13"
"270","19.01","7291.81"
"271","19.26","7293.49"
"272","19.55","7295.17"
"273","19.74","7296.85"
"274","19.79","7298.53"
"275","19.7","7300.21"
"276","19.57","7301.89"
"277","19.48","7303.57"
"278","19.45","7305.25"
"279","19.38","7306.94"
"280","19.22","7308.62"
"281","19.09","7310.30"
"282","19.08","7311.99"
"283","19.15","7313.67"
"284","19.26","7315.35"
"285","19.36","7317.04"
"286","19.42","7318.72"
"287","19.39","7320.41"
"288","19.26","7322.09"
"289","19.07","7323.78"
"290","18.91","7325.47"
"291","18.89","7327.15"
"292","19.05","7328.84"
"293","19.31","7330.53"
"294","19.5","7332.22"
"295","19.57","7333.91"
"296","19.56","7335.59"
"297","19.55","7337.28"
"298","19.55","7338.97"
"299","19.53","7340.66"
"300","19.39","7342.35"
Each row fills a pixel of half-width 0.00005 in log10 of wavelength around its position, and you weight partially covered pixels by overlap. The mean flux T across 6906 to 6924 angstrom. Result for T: 21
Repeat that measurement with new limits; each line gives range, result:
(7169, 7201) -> 19.4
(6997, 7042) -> 20.2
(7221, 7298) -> 19.4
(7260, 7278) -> 19.4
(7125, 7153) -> 19.8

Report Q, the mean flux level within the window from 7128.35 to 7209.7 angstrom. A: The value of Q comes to 19.6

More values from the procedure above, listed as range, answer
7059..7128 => 20.1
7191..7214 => 19.4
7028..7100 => 20.2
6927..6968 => 20.7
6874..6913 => 20.9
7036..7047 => 20.2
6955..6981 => 20.6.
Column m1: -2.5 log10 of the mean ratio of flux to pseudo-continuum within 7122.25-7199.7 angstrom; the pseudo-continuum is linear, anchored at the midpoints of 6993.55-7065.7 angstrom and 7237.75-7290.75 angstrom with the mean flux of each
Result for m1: 0.01 mag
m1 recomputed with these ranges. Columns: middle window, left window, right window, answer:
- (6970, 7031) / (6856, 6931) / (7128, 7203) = 0.006 mag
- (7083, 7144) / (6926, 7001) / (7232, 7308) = 0.005 mag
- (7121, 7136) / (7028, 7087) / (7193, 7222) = 0.011 mag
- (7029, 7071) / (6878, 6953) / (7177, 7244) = -0.004 mag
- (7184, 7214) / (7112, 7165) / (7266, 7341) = 0.018 mag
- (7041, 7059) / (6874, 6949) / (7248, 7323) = 0.007 mag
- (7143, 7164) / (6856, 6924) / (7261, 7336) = 0.011 mag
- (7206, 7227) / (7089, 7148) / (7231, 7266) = 0.018 mag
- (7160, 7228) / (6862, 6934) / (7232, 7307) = 0.019 mag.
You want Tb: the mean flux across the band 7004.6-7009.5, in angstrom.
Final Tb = 20.4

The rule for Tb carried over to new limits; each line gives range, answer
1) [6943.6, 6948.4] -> 20.4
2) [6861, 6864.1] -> 20.7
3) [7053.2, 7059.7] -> 20.3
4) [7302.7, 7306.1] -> 19.4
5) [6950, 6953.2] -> 20.5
